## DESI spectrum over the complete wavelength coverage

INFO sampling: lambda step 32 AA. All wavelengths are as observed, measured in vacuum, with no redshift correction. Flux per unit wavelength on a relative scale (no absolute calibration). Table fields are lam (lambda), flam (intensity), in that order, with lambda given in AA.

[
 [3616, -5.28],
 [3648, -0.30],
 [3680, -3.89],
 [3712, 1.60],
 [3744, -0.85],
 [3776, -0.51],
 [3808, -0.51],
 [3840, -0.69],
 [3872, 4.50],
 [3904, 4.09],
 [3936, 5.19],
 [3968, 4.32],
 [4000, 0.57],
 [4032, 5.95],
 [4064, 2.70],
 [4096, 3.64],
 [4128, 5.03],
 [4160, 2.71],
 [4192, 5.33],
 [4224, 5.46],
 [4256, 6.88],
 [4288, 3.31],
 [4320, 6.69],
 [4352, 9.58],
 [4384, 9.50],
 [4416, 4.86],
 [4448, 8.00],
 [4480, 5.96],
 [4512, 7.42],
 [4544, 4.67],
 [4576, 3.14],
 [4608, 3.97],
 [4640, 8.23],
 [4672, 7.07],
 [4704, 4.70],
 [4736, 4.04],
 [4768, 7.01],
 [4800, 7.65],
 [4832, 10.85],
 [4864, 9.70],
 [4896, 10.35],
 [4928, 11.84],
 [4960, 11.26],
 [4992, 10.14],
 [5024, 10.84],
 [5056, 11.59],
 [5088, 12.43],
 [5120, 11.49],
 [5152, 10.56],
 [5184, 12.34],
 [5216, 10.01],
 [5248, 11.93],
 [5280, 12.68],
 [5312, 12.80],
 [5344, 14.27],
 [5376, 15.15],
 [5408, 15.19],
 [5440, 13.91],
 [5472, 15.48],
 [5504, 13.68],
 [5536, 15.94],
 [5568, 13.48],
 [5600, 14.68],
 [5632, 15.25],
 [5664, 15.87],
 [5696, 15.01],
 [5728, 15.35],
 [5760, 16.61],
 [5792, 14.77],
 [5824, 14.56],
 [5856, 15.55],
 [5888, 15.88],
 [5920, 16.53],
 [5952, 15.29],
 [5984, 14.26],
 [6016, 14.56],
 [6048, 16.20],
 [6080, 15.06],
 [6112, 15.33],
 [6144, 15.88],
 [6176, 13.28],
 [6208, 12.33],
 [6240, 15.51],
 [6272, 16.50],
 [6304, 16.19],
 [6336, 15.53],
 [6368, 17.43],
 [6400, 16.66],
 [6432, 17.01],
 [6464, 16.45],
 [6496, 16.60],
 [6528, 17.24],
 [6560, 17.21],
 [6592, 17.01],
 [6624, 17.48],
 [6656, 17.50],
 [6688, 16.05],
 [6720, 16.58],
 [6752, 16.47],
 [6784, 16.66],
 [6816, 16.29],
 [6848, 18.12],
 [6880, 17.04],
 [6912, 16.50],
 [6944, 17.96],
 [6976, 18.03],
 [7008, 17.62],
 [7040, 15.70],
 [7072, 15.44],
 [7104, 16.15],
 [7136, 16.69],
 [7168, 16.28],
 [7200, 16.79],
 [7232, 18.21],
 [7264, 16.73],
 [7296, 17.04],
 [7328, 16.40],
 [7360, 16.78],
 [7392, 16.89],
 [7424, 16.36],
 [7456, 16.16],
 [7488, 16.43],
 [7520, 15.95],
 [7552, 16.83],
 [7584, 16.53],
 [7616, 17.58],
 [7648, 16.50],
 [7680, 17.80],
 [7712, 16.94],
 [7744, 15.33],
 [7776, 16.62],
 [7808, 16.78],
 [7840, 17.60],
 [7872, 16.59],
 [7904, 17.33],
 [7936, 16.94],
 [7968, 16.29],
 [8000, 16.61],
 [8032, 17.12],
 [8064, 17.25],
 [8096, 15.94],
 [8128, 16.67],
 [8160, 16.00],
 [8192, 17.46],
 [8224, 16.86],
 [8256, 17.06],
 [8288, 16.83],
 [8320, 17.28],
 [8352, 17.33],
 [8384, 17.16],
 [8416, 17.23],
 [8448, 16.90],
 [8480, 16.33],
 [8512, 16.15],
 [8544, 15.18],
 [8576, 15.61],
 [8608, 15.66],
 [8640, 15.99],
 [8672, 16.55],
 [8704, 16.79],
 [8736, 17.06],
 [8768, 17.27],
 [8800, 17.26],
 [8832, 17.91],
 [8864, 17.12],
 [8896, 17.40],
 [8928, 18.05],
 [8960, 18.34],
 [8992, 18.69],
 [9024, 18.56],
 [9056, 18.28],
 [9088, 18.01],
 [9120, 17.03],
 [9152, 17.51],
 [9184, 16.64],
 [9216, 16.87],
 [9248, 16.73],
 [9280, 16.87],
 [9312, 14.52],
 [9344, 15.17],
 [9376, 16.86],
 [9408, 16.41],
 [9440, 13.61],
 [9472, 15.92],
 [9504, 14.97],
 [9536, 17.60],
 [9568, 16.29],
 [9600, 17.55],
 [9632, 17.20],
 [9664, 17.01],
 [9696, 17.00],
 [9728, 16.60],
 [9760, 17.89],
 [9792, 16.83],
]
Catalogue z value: 0.20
